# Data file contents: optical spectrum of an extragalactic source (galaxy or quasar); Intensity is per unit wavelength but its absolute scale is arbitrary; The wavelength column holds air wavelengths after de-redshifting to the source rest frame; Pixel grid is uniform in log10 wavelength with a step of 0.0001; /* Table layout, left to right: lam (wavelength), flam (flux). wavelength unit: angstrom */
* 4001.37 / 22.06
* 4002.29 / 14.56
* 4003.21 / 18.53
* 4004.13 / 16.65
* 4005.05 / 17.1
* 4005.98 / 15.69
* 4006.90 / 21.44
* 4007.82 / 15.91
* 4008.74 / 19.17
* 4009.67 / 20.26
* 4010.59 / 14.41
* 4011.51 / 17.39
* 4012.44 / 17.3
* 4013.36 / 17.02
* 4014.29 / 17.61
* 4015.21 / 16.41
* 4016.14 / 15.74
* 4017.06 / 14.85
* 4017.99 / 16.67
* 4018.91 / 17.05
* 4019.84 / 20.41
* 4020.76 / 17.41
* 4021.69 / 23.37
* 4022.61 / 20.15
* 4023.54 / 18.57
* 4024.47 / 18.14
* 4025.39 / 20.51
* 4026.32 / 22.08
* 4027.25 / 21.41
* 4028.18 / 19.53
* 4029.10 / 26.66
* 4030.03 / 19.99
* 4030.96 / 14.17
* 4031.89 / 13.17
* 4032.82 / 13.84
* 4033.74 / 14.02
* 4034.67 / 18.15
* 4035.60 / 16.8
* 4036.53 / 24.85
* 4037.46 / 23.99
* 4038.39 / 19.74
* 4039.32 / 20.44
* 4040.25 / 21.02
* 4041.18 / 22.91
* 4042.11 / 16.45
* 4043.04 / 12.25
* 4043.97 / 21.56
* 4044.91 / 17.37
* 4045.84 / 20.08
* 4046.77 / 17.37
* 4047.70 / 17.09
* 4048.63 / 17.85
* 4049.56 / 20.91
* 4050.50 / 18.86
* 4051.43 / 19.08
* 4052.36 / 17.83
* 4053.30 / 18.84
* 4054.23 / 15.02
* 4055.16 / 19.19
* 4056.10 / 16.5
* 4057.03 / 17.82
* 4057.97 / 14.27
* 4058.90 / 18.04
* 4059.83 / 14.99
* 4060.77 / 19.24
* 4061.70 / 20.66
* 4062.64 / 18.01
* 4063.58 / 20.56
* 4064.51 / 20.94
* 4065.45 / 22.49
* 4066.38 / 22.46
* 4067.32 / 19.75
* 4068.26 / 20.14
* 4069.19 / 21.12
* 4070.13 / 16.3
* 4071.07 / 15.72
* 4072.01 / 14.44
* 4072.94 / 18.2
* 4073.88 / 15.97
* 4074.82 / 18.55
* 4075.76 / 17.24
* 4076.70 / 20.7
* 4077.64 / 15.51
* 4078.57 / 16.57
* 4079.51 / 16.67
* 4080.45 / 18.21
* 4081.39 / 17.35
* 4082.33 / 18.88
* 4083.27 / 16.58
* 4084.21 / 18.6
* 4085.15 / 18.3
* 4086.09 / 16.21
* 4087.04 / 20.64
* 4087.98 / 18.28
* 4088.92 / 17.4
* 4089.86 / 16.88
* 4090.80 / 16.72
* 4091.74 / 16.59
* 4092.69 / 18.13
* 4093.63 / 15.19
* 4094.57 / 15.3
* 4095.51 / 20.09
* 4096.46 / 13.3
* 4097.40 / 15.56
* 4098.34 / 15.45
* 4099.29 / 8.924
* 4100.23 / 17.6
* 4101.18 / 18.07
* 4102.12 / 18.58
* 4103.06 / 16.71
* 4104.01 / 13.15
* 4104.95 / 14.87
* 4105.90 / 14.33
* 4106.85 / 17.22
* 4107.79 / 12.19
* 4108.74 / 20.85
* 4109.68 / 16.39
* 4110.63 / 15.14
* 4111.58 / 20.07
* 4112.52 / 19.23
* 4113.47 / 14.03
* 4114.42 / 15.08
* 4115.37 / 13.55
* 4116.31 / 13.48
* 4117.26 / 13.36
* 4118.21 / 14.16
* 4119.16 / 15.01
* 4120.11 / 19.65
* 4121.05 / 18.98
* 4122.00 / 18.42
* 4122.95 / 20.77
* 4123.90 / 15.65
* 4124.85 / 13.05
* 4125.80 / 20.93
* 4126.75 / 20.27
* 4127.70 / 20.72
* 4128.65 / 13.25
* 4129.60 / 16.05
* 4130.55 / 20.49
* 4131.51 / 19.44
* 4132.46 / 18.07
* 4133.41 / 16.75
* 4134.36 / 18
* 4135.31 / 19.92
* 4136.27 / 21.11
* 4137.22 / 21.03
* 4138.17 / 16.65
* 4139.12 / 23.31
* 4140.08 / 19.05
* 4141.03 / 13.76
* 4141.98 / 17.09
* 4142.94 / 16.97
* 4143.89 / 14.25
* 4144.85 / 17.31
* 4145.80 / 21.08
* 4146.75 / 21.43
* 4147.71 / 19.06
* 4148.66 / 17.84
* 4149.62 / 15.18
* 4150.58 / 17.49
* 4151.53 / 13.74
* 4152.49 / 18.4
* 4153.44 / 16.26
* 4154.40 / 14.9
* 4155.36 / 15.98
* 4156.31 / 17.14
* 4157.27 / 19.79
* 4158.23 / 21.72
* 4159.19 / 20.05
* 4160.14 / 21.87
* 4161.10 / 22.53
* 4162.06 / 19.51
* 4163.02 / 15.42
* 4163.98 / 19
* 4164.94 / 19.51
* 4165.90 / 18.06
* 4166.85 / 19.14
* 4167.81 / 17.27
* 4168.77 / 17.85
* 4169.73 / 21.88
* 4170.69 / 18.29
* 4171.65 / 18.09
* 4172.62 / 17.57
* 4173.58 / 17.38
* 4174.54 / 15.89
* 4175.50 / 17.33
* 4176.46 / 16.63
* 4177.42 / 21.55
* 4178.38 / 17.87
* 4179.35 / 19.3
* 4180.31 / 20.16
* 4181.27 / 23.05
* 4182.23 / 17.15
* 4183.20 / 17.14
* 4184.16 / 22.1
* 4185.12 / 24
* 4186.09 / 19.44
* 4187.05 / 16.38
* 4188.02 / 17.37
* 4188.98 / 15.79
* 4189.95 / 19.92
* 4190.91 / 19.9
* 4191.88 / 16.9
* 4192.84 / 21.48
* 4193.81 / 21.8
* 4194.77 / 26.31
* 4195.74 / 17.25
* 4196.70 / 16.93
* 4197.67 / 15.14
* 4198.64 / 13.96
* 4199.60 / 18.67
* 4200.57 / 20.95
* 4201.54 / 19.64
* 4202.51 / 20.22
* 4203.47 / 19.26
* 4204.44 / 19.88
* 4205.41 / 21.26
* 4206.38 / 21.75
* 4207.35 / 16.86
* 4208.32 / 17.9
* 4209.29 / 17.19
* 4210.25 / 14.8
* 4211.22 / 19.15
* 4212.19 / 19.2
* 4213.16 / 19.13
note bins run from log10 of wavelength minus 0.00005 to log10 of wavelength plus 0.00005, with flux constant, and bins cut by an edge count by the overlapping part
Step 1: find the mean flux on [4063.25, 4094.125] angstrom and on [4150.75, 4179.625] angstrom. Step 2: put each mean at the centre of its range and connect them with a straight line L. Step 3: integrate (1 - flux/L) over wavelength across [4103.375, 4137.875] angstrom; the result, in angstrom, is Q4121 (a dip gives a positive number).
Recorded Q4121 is 2.14 angstrom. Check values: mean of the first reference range 18.1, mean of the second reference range 18.3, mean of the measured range 17.1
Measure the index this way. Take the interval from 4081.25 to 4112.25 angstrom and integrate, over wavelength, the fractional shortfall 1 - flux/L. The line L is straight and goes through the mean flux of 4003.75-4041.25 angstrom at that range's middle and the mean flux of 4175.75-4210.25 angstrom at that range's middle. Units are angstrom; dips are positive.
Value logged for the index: 3.51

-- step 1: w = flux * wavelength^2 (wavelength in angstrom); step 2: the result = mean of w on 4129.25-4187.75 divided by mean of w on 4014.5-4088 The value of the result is 1.1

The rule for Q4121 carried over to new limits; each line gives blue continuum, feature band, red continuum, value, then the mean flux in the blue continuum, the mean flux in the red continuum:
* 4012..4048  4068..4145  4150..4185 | 6.17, 18.6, 18.6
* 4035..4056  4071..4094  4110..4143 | 1.18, 19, 17.5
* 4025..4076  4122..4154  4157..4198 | 1.63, 18.7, 19.1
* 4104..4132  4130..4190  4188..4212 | -2.43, 16.7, 18.8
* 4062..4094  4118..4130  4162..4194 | 0.58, 18.1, 18.8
